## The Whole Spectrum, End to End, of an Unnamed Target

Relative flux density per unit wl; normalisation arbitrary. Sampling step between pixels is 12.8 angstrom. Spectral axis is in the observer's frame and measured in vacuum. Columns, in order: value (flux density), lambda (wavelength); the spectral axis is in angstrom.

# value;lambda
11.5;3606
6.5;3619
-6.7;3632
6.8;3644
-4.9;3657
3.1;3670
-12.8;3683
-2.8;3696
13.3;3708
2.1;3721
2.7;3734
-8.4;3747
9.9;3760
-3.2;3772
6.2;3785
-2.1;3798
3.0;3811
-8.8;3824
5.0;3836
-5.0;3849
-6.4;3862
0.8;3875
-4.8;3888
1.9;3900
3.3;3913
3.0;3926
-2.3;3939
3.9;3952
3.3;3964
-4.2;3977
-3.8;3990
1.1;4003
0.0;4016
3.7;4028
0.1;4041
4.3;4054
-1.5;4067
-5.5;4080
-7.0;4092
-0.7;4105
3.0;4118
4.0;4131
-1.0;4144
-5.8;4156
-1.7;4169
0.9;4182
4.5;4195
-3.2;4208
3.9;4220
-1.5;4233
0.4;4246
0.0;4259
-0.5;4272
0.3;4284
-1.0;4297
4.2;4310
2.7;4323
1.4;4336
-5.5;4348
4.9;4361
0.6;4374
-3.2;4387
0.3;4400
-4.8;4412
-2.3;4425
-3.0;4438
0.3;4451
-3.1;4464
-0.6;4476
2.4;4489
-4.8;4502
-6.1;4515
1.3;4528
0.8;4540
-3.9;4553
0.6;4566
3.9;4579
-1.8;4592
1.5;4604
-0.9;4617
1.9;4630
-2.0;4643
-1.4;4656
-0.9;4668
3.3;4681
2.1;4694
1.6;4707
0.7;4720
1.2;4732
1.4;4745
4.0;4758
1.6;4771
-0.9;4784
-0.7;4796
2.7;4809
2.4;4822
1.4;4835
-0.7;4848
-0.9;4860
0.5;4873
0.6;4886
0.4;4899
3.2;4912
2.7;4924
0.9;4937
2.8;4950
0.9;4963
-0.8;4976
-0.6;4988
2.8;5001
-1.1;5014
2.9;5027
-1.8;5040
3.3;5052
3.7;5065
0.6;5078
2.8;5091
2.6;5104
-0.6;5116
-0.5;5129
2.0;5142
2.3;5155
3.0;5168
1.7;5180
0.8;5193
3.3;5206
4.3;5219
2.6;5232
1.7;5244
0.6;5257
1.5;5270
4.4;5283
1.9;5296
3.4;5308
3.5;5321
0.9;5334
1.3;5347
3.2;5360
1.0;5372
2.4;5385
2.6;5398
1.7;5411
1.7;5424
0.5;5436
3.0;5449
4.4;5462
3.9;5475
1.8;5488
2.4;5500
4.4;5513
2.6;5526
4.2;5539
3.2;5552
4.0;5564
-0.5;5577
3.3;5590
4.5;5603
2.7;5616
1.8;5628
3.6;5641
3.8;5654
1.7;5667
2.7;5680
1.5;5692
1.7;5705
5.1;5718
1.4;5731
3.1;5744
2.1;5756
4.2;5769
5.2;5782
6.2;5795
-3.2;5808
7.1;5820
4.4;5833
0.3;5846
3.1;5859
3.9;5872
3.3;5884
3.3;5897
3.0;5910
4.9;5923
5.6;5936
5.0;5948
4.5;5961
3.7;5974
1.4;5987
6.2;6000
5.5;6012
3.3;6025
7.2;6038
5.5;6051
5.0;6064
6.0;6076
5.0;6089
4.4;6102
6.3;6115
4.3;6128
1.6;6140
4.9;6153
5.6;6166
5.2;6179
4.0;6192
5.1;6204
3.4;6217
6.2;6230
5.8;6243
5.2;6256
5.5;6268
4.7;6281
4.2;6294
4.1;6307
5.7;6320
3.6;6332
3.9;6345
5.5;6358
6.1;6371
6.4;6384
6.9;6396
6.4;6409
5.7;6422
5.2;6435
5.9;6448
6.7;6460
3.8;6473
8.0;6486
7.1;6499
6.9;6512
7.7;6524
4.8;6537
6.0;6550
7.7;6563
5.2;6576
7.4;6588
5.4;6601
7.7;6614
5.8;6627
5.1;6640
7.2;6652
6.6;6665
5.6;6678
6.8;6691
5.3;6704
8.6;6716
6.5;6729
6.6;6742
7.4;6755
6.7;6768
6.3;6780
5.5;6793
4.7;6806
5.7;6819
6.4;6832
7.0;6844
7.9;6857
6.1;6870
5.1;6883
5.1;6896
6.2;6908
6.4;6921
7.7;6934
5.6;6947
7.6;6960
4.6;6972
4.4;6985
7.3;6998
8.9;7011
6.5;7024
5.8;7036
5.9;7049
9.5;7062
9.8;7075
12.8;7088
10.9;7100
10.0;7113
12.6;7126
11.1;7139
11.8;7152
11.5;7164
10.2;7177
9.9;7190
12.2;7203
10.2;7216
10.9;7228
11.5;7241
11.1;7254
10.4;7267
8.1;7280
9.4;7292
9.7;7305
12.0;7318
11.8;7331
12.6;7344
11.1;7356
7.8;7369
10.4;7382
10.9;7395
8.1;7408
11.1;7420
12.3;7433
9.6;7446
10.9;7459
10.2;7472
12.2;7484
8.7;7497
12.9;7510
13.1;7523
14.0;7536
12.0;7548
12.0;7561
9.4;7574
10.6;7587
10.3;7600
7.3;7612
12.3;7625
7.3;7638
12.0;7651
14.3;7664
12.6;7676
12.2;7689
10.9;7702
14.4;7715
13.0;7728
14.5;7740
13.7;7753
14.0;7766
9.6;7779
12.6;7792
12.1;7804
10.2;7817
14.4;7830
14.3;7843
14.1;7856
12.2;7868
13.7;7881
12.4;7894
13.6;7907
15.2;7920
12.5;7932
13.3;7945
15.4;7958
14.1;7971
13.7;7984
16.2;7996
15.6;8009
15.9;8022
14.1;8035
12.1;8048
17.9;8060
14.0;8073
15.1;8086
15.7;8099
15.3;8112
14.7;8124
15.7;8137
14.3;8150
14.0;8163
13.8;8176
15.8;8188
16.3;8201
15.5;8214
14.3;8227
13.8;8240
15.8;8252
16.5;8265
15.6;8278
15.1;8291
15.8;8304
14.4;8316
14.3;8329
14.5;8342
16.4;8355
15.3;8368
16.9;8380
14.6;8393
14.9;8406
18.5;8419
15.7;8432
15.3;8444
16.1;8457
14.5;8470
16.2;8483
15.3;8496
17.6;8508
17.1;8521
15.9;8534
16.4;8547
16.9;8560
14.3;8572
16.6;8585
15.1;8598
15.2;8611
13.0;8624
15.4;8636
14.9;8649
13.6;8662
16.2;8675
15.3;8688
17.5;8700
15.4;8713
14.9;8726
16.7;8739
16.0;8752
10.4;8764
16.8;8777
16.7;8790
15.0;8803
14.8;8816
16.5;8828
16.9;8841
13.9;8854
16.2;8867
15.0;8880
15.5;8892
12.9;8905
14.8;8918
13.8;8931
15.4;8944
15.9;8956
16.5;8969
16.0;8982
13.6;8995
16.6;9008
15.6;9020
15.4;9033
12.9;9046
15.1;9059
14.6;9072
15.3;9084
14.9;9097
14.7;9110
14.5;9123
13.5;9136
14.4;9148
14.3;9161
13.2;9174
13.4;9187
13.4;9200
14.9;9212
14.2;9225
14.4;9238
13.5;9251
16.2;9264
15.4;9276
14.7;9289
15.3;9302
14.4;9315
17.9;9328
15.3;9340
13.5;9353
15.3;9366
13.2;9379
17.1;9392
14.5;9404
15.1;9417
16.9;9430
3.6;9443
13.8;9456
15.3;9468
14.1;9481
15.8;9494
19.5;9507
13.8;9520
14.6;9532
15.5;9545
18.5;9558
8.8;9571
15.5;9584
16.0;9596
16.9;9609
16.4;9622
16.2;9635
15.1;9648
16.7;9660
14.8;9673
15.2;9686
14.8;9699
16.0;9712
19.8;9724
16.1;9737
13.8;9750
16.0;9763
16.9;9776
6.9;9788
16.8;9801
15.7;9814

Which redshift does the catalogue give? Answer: 0.77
